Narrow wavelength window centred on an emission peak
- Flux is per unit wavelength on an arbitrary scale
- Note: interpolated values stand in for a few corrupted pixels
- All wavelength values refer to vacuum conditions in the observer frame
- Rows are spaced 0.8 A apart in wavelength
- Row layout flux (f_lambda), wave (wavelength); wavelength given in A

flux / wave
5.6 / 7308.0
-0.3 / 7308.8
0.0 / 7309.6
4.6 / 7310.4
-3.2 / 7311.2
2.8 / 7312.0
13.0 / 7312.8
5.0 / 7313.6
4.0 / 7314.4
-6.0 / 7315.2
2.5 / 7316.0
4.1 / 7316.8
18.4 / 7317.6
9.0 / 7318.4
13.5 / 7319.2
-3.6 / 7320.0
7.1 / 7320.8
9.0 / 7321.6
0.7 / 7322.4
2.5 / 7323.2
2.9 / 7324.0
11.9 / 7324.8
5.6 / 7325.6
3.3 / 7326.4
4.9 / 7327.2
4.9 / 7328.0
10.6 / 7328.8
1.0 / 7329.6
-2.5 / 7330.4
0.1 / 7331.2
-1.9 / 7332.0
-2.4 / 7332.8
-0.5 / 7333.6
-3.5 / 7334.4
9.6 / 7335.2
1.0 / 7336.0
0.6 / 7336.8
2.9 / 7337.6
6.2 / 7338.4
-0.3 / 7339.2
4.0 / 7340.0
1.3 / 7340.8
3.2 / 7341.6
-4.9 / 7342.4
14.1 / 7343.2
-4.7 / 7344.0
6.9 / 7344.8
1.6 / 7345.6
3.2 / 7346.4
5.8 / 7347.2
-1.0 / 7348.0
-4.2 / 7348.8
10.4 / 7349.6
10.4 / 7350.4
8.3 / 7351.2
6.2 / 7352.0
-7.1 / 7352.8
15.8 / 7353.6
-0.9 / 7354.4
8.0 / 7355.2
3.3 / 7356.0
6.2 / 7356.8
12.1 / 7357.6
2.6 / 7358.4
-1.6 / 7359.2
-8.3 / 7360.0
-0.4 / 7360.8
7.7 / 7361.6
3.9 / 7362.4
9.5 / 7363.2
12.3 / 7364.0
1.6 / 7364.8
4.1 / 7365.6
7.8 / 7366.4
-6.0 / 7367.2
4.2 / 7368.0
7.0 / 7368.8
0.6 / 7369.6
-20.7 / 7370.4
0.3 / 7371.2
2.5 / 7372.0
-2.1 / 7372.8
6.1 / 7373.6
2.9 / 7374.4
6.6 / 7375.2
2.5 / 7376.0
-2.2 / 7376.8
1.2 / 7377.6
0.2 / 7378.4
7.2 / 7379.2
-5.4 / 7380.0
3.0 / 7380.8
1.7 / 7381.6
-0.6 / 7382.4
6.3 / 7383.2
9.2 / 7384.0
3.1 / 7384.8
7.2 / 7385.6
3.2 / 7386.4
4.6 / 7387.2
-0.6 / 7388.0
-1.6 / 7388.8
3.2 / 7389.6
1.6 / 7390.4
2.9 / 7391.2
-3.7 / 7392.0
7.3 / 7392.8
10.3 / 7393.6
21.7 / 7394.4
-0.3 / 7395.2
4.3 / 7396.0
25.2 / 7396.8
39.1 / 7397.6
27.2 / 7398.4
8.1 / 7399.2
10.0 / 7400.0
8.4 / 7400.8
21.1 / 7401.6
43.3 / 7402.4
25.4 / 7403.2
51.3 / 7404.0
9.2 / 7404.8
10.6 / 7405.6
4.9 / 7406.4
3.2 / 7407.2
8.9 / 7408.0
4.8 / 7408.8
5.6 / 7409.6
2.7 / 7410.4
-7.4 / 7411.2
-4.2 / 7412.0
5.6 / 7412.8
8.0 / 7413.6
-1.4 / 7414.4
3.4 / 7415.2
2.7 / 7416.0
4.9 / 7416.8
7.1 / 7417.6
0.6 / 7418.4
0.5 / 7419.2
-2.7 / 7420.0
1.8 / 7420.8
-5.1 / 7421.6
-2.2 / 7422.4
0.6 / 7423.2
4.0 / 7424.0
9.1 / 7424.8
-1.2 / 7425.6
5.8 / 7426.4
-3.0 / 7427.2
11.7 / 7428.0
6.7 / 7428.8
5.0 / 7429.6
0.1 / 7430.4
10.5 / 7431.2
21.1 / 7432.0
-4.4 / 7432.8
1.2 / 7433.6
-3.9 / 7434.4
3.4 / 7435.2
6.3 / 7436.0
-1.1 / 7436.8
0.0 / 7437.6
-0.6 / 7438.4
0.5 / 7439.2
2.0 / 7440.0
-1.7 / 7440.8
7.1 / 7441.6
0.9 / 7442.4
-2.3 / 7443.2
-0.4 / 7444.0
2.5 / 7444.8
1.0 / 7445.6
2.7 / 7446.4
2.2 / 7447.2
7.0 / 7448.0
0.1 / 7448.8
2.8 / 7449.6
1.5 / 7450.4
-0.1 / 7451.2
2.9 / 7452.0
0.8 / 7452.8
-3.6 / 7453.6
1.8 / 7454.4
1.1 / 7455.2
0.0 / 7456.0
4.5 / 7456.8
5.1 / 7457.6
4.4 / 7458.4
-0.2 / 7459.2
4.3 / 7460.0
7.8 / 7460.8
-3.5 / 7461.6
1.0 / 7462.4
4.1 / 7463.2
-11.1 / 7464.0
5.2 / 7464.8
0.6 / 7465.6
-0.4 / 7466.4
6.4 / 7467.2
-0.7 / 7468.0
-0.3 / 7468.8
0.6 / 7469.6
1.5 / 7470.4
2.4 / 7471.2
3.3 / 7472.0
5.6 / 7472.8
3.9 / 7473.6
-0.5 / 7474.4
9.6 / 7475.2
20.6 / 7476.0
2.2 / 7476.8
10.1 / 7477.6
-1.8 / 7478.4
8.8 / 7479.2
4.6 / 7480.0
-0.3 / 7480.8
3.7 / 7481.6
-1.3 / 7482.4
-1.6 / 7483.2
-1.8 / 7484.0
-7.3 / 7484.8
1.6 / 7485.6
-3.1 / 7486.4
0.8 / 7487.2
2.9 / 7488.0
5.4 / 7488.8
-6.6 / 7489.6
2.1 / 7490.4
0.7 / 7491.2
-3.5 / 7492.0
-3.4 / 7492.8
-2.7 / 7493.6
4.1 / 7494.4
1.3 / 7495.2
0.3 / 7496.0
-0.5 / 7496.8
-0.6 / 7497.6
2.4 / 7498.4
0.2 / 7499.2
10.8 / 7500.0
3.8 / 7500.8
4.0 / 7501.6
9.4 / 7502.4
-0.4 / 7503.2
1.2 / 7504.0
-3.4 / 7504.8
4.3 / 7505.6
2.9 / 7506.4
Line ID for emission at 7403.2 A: [O II]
